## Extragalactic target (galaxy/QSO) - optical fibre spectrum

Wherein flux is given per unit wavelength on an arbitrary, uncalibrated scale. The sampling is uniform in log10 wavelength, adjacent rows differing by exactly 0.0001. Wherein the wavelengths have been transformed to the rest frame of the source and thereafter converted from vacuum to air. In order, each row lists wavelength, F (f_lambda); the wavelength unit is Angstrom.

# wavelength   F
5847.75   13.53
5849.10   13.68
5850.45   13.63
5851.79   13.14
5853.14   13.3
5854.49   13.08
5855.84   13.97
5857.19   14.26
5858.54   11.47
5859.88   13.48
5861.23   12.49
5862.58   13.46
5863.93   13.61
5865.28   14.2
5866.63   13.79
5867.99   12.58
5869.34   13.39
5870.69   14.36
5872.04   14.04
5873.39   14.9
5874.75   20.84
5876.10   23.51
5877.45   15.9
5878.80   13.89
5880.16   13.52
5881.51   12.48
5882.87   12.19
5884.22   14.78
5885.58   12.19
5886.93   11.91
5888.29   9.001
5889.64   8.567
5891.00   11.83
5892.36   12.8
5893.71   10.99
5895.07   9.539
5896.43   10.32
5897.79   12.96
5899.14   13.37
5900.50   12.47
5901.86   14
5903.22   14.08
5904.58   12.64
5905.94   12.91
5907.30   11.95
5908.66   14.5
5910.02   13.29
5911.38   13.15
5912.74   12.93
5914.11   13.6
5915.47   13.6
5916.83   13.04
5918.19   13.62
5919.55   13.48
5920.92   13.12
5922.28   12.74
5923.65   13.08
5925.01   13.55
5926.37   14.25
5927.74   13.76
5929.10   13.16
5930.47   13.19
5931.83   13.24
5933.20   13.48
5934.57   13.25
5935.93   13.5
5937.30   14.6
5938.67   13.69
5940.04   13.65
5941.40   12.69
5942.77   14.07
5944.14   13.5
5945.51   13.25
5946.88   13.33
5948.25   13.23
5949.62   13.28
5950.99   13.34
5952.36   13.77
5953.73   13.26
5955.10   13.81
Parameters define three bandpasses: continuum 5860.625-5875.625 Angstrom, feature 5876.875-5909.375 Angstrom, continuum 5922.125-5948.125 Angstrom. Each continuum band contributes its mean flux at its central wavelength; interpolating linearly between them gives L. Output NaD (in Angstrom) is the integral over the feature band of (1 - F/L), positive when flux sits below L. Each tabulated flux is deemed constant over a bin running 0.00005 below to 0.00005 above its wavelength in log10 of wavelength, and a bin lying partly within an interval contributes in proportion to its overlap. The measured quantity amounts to 3.8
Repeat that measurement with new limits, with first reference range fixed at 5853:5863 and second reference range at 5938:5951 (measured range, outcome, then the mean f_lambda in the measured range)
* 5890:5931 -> 1.3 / 12.9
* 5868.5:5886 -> -2.5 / 15.1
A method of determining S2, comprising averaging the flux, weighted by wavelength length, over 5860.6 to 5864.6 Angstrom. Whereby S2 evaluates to 13.2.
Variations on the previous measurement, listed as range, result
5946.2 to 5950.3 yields 13.3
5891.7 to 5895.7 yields 11.1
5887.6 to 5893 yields 10.5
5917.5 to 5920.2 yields 13.6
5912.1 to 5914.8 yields 13.2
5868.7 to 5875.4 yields 15.5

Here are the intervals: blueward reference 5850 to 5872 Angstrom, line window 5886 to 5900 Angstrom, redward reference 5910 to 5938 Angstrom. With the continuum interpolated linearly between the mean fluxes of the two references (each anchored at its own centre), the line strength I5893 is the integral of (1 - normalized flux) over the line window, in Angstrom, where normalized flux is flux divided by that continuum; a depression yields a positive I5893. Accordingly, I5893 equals 2.34 Angstrom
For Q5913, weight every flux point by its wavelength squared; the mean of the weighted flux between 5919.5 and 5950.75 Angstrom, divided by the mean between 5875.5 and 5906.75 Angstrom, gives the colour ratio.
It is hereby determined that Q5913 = 1.1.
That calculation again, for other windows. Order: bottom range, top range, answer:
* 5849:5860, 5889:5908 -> 0.92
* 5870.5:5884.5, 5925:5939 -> 0.89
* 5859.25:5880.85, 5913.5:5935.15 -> 0.92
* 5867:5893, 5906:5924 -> 0.97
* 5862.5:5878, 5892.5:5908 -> 0.81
